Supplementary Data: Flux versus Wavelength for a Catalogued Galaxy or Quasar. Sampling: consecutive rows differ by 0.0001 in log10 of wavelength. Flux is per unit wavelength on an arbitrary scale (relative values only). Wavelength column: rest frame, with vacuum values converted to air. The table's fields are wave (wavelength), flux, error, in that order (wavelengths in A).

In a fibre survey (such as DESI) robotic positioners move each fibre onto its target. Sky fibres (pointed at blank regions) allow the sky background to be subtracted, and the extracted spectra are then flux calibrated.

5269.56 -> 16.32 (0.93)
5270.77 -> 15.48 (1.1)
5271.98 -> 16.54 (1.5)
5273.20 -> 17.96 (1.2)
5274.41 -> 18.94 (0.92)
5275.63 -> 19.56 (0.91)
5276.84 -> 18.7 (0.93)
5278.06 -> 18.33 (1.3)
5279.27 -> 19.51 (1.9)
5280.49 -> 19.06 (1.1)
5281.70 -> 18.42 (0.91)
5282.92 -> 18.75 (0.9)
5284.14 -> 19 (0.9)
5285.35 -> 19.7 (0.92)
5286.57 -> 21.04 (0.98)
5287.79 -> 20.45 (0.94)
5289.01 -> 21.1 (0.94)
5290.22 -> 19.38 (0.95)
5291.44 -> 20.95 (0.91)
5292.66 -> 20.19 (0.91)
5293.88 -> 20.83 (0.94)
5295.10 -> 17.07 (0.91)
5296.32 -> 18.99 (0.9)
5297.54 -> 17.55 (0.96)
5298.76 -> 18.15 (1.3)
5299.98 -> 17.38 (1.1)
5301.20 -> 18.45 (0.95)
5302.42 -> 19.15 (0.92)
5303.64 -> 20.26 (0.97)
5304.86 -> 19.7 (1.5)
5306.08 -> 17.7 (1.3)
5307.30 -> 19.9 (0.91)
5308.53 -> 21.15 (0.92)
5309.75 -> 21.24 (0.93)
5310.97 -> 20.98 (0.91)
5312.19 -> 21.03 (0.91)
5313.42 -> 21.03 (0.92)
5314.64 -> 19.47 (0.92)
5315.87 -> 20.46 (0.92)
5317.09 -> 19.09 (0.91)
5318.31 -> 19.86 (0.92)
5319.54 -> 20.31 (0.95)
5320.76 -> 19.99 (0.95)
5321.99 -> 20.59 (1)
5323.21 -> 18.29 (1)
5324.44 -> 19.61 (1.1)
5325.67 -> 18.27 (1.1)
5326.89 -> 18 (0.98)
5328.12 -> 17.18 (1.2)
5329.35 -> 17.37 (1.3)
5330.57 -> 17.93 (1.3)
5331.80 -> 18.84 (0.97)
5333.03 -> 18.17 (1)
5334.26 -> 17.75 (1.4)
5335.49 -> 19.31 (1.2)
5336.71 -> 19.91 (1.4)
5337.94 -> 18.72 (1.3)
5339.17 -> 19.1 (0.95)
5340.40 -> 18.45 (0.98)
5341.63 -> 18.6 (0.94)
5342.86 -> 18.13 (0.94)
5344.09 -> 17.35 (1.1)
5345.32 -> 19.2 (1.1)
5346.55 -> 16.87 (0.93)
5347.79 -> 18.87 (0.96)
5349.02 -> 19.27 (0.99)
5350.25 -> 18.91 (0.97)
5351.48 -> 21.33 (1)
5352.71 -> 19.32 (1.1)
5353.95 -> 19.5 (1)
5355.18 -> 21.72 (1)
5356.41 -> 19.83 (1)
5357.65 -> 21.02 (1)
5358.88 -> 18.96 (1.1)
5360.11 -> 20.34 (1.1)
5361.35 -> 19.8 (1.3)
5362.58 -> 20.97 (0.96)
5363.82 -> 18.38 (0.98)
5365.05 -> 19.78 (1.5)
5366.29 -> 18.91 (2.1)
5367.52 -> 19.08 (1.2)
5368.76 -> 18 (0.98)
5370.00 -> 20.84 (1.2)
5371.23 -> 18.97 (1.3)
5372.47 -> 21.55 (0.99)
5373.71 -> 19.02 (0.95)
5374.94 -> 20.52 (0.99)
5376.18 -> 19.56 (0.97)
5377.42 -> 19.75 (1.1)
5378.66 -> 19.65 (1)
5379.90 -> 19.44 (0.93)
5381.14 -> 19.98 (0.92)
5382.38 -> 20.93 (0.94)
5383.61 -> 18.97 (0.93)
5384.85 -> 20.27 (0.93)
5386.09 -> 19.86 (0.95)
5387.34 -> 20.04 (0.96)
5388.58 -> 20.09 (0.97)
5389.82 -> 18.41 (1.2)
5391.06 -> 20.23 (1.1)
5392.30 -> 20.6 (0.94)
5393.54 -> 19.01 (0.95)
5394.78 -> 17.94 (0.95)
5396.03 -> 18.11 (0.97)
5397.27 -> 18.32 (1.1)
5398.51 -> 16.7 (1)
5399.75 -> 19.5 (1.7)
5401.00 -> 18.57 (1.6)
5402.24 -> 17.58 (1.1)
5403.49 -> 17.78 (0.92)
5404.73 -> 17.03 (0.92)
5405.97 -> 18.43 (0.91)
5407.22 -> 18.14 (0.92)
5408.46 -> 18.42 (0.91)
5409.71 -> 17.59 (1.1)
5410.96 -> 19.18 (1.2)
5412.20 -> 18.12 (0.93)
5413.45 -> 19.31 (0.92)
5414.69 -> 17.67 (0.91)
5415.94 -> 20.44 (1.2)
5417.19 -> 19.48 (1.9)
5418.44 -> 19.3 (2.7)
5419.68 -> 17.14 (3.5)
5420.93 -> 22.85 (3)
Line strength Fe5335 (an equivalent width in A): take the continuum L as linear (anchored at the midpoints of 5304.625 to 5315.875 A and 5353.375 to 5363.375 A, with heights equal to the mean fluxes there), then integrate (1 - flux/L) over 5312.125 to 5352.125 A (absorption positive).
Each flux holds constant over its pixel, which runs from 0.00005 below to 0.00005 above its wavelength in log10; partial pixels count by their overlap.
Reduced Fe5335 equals 2.5 A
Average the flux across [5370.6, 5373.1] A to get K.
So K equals 20.3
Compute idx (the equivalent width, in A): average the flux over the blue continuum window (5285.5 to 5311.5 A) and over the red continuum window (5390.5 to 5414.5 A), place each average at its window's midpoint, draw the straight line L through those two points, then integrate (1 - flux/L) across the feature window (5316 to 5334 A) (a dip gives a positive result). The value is 0.4 A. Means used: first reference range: 19.6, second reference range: 18.4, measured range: 18.8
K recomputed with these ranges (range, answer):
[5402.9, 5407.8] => 17.9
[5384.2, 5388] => 20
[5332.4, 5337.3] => 18.8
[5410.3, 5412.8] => 18.7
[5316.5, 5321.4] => 19.8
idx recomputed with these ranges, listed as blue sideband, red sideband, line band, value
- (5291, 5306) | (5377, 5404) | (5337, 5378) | -0.7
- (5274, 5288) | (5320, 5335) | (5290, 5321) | -1.3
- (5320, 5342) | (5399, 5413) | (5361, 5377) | -1.0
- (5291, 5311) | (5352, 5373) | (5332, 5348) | 0.9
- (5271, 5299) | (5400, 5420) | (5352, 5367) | -0.9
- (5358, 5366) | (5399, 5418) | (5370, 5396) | -0.8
